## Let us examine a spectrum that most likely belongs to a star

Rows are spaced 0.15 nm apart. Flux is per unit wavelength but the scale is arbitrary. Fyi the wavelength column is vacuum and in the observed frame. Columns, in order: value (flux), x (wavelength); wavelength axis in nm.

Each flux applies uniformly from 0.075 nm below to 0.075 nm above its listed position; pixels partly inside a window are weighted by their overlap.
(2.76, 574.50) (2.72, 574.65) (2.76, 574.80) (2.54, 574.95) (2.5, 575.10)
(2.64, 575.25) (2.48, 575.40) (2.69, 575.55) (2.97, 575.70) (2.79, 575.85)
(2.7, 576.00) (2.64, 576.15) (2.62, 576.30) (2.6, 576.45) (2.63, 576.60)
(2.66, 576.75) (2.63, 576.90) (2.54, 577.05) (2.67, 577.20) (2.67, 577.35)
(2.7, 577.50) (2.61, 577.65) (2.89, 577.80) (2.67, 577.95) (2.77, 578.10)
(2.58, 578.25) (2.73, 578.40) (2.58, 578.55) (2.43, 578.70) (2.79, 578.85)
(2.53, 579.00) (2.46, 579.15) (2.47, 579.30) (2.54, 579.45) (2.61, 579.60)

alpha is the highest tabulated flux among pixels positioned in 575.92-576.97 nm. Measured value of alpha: 2.7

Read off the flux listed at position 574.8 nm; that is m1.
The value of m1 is 2.76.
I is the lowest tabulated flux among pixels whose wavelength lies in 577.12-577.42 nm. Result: 2.67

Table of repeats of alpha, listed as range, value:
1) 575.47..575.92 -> 2.97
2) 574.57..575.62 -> 2.76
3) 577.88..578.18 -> 2.77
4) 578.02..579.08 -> 2.79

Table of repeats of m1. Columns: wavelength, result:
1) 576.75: 2.66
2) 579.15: 2.46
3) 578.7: 2.43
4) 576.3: 2.62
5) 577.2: 2.67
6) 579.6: 2.61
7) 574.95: 2.54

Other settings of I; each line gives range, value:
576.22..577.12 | 2.54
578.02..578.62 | 2.58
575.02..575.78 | 2.48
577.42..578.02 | 2.61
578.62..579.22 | 2.43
